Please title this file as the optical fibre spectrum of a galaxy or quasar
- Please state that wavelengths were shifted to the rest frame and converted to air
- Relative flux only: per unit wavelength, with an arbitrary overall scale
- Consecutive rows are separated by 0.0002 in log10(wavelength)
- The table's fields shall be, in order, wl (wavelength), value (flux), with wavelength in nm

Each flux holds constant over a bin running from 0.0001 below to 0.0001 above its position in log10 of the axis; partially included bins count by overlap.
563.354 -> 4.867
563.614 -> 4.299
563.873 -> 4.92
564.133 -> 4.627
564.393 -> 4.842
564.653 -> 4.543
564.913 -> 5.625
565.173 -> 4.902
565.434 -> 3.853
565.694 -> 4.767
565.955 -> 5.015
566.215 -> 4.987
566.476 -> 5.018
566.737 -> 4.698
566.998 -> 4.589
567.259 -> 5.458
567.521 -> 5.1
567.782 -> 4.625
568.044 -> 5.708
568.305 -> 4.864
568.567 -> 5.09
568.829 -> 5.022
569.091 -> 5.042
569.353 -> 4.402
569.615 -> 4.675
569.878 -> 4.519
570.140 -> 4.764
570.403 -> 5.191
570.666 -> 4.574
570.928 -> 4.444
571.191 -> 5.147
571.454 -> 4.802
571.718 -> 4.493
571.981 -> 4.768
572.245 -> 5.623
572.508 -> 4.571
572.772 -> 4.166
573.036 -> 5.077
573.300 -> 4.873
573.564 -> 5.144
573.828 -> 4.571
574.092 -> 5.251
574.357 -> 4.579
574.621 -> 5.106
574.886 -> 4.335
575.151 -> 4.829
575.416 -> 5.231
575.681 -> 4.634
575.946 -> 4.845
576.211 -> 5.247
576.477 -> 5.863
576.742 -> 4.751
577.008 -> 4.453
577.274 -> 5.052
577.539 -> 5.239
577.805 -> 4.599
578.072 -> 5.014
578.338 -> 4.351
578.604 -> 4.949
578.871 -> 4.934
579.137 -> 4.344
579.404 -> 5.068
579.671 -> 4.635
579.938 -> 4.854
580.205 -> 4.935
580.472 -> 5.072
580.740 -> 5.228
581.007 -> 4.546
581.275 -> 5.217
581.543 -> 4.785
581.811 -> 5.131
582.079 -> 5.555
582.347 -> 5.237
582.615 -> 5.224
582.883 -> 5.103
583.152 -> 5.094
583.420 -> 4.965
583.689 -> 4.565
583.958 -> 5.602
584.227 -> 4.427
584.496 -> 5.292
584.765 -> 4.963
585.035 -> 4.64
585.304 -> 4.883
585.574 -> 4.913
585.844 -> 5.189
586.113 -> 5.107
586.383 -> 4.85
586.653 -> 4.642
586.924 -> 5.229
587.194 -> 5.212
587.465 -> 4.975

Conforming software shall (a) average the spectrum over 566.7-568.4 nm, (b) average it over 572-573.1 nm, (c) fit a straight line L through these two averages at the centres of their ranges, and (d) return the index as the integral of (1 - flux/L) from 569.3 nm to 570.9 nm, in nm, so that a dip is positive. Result 0.08 nm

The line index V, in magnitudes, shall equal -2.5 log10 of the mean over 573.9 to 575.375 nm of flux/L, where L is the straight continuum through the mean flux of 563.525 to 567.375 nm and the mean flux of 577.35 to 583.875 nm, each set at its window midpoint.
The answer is 0.01 mag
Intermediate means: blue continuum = 4.81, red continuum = 4.95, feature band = 4.83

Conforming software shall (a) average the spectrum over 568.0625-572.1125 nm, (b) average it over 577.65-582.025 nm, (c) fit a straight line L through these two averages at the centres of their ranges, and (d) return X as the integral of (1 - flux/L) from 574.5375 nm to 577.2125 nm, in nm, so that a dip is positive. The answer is -0.05 nm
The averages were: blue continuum 4.81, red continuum 4.87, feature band 4.93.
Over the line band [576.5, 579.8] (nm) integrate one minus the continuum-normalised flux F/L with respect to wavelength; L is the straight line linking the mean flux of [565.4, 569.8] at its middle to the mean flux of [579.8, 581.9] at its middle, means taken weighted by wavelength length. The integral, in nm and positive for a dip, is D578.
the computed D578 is 0.09 nm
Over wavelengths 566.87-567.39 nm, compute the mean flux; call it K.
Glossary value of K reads 5.02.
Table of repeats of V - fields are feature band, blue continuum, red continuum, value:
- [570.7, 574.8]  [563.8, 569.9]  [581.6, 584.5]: 0.03 mag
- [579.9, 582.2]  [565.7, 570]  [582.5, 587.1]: -0.02 mag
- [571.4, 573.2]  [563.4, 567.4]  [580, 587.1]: 0.02 mag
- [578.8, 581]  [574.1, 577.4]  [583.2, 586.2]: 0.02 mag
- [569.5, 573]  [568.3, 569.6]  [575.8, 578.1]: 0.03 mag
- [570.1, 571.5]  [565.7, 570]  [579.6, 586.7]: 0.02 mag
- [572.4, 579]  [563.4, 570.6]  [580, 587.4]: 0.02 mag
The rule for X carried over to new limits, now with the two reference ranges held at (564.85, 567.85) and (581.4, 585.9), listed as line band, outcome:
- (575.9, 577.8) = -0.03 nm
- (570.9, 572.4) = 0.01 nm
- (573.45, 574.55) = 0.01 nm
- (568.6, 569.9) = 0.03 nm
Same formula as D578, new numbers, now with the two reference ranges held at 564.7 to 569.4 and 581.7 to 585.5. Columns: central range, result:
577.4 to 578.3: 0.02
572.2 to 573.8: 0.04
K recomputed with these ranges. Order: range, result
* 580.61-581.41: 4.99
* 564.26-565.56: 4.75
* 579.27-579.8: 4.85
